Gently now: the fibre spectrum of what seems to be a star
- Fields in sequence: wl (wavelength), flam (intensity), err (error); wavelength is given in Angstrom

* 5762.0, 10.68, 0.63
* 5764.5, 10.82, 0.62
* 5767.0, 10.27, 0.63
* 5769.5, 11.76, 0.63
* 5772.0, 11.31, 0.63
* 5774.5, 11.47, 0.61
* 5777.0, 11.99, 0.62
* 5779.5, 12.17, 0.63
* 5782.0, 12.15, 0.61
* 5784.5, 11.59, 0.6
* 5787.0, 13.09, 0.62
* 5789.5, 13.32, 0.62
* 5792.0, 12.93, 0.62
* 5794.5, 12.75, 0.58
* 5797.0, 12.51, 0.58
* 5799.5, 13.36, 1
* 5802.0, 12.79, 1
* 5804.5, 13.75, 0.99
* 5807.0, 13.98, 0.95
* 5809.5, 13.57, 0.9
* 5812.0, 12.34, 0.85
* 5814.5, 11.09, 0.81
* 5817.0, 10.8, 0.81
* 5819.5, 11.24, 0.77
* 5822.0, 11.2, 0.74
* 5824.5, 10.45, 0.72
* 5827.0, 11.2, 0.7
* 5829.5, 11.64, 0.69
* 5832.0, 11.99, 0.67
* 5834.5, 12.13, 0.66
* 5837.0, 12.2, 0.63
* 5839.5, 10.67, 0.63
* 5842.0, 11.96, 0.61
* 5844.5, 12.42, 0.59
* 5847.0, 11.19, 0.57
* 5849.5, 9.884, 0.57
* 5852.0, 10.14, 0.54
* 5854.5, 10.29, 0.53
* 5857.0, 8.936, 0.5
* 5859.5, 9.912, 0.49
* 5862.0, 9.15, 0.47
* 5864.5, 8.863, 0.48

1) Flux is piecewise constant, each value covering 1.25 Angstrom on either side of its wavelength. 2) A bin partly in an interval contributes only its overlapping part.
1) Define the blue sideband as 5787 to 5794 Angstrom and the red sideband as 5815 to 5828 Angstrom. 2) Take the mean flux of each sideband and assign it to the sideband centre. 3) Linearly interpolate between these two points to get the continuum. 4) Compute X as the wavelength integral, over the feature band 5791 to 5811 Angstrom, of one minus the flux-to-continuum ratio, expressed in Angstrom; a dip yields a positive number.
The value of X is -1.4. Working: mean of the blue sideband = 13.1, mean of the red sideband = 11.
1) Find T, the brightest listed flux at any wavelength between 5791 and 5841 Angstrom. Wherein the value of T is 13.98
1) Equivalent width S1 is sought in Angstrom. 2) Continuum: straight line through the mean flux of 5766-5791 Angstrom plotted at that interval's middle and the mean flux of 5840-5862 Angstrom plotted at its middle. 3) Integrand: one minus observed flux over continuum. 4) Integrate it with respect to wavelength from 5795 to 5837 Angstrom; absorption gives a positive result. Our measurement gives -3.5 Angstrom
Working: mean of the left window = 11.9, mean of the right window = 10.5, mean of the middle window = 12.1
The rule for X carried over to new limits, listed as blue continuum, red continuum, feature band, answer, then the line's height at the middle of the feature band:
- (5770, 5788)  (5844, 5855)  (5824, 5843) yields -1.01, 11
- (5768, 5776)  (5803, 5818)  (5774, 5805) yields -1.54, 12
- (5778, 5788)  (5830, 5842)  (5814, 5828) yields 1.07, 11.9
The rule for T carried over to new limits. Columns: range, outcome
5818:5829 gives 11.24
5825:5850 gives 12.42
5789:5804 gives 13.36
